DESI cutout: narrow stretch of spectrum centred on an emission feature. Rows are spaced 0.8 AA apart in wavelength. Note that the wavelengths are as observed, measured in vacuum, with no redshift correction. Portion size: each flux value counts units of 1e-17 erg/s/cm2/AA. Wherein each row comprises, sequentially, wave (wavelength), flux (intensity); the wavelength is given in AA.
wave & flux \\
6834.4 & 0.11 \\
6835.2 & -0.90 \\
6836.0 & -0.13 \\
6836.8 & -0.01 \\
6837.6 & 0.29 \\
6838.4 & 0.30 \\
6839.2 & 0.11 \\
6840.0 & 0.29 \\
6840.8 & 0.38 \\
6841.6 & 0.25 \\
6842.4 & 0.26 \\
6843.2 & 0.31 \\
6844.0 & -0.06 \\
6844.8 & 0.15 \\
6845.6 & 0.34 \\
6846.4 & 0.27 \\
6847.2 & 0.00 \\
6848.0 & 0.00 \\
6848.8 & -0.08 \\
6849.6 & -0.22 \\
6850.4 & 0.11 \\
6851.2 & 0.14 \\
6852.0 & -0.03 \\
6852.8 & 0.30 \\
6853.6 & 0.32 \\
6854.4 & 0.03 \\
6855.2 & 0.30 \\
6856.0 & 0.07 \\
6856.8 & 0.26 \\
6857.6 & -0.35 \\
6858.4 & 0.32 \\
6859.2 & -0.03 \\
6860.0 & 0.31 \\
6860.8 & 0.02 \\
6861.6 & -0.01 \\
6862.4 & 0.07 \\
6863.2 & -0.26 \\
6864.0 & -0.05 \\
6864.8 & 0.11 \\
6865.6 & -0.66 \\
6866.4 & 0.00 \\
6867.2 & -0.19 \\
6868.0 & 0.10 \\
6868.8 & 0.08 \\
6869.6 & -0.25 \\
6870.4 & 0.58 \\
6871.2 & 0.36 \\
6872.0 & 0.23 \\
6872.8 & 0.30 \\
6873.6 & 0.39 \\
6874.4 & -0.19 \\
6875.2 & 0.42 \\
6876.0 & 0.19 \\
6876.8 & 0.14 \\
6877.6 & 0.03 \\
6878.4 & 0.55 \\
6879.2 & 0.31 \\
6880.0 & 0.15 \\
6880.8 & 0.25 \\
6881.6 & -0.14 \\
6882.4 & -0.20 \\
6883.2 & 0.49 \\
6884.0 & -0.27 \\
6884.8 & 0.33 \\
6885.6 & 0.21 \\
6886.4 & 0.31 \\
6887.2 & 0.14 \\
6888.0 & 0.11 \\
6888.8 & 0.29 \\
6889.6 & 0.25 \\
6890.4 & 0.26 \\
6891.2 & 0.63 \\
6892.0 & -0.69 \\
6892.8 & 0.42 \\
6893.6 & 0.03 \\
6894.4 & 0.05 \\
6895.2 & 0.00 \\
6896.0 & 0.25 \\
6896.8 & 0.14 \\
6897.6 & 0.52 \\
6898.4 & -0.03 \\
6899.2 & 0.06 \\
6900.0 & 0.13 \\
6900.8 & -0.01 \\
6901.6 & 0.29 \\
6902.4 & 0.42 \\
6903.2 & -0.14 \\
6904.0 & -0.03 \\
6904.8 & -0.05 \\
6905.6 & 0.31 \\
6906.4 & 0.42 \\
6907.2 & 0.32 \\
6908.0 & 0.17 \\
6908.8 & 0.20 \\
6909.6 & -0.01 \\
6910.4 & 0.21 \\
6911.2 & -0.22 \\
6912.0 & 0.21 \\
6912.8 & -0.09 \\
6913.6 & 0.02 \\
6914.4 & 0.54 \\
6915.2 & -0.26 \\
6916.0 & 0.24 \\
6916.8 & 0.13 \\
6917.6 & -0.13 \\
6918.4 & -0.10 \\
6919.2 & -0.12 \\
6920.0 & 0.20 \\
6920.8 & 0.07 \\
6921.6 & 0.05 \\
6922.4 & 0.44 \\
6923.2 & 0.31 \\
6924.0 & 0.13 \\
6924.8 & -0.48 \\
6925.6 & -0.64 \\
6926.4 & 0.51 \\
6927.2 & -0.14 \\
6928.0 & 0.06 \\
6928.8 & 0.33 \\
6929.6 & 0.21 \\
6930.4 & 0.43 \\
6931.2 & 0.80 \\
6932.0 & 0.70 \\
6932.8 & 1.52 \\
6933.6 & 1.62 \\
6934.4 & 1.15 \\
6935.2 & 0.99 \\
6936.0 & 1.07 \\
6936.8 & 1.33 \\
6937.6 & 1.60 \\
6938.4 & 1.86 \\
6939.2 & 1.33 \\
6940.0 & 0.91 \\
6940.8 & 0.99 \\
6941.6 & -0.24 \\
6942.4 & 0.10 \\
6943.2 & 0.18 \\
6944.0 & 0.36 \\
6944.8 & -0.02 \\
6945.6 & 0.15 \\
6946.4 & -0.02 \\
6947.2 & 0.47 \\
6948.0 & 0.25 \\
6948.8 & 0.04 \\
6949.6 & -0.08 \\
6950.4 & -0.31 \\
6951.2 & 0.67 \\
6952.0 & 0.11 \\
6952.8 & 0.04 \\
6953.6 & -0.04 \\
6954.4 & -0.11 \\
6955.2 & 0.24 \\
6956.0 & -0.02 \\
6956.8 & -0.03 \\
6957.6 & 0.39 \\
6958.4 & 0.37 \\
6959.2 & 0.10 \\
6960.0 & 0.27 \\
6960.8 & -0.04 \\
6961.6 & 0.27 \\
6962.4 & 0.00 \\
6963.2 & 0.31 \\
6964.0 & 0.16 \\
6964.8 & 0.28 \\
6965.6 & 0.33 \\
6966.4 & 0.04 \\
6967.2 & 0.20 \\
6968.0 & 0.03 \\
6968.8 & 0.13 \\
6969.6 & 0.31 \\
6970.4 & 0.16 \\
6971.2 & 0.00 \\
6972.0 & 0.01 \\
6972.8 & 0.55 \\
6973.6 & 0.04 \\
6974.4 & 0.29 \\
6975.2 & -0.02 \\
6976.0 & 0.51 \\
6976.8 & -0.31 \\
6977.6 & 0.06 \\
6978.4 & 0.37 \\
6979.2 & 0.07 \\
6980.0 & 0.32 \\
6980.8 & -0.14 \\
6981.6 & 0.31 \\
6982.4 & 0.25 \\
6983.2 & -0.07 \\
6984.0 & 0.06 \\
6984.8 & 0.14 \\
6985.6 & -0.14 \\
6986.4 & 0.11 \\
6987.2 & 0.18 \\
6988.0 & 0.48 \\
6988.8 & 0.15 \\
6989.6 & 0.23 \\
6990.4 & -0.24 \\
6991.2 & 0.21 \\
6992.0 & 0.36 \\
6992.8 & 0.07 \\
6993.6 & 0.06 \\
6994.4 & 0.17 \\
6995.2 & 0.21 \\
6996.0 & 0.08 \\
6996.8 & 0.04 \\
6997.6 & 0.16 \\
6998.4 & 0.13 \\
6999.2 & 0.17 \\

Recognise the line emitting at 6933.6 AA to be [O II] 3727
